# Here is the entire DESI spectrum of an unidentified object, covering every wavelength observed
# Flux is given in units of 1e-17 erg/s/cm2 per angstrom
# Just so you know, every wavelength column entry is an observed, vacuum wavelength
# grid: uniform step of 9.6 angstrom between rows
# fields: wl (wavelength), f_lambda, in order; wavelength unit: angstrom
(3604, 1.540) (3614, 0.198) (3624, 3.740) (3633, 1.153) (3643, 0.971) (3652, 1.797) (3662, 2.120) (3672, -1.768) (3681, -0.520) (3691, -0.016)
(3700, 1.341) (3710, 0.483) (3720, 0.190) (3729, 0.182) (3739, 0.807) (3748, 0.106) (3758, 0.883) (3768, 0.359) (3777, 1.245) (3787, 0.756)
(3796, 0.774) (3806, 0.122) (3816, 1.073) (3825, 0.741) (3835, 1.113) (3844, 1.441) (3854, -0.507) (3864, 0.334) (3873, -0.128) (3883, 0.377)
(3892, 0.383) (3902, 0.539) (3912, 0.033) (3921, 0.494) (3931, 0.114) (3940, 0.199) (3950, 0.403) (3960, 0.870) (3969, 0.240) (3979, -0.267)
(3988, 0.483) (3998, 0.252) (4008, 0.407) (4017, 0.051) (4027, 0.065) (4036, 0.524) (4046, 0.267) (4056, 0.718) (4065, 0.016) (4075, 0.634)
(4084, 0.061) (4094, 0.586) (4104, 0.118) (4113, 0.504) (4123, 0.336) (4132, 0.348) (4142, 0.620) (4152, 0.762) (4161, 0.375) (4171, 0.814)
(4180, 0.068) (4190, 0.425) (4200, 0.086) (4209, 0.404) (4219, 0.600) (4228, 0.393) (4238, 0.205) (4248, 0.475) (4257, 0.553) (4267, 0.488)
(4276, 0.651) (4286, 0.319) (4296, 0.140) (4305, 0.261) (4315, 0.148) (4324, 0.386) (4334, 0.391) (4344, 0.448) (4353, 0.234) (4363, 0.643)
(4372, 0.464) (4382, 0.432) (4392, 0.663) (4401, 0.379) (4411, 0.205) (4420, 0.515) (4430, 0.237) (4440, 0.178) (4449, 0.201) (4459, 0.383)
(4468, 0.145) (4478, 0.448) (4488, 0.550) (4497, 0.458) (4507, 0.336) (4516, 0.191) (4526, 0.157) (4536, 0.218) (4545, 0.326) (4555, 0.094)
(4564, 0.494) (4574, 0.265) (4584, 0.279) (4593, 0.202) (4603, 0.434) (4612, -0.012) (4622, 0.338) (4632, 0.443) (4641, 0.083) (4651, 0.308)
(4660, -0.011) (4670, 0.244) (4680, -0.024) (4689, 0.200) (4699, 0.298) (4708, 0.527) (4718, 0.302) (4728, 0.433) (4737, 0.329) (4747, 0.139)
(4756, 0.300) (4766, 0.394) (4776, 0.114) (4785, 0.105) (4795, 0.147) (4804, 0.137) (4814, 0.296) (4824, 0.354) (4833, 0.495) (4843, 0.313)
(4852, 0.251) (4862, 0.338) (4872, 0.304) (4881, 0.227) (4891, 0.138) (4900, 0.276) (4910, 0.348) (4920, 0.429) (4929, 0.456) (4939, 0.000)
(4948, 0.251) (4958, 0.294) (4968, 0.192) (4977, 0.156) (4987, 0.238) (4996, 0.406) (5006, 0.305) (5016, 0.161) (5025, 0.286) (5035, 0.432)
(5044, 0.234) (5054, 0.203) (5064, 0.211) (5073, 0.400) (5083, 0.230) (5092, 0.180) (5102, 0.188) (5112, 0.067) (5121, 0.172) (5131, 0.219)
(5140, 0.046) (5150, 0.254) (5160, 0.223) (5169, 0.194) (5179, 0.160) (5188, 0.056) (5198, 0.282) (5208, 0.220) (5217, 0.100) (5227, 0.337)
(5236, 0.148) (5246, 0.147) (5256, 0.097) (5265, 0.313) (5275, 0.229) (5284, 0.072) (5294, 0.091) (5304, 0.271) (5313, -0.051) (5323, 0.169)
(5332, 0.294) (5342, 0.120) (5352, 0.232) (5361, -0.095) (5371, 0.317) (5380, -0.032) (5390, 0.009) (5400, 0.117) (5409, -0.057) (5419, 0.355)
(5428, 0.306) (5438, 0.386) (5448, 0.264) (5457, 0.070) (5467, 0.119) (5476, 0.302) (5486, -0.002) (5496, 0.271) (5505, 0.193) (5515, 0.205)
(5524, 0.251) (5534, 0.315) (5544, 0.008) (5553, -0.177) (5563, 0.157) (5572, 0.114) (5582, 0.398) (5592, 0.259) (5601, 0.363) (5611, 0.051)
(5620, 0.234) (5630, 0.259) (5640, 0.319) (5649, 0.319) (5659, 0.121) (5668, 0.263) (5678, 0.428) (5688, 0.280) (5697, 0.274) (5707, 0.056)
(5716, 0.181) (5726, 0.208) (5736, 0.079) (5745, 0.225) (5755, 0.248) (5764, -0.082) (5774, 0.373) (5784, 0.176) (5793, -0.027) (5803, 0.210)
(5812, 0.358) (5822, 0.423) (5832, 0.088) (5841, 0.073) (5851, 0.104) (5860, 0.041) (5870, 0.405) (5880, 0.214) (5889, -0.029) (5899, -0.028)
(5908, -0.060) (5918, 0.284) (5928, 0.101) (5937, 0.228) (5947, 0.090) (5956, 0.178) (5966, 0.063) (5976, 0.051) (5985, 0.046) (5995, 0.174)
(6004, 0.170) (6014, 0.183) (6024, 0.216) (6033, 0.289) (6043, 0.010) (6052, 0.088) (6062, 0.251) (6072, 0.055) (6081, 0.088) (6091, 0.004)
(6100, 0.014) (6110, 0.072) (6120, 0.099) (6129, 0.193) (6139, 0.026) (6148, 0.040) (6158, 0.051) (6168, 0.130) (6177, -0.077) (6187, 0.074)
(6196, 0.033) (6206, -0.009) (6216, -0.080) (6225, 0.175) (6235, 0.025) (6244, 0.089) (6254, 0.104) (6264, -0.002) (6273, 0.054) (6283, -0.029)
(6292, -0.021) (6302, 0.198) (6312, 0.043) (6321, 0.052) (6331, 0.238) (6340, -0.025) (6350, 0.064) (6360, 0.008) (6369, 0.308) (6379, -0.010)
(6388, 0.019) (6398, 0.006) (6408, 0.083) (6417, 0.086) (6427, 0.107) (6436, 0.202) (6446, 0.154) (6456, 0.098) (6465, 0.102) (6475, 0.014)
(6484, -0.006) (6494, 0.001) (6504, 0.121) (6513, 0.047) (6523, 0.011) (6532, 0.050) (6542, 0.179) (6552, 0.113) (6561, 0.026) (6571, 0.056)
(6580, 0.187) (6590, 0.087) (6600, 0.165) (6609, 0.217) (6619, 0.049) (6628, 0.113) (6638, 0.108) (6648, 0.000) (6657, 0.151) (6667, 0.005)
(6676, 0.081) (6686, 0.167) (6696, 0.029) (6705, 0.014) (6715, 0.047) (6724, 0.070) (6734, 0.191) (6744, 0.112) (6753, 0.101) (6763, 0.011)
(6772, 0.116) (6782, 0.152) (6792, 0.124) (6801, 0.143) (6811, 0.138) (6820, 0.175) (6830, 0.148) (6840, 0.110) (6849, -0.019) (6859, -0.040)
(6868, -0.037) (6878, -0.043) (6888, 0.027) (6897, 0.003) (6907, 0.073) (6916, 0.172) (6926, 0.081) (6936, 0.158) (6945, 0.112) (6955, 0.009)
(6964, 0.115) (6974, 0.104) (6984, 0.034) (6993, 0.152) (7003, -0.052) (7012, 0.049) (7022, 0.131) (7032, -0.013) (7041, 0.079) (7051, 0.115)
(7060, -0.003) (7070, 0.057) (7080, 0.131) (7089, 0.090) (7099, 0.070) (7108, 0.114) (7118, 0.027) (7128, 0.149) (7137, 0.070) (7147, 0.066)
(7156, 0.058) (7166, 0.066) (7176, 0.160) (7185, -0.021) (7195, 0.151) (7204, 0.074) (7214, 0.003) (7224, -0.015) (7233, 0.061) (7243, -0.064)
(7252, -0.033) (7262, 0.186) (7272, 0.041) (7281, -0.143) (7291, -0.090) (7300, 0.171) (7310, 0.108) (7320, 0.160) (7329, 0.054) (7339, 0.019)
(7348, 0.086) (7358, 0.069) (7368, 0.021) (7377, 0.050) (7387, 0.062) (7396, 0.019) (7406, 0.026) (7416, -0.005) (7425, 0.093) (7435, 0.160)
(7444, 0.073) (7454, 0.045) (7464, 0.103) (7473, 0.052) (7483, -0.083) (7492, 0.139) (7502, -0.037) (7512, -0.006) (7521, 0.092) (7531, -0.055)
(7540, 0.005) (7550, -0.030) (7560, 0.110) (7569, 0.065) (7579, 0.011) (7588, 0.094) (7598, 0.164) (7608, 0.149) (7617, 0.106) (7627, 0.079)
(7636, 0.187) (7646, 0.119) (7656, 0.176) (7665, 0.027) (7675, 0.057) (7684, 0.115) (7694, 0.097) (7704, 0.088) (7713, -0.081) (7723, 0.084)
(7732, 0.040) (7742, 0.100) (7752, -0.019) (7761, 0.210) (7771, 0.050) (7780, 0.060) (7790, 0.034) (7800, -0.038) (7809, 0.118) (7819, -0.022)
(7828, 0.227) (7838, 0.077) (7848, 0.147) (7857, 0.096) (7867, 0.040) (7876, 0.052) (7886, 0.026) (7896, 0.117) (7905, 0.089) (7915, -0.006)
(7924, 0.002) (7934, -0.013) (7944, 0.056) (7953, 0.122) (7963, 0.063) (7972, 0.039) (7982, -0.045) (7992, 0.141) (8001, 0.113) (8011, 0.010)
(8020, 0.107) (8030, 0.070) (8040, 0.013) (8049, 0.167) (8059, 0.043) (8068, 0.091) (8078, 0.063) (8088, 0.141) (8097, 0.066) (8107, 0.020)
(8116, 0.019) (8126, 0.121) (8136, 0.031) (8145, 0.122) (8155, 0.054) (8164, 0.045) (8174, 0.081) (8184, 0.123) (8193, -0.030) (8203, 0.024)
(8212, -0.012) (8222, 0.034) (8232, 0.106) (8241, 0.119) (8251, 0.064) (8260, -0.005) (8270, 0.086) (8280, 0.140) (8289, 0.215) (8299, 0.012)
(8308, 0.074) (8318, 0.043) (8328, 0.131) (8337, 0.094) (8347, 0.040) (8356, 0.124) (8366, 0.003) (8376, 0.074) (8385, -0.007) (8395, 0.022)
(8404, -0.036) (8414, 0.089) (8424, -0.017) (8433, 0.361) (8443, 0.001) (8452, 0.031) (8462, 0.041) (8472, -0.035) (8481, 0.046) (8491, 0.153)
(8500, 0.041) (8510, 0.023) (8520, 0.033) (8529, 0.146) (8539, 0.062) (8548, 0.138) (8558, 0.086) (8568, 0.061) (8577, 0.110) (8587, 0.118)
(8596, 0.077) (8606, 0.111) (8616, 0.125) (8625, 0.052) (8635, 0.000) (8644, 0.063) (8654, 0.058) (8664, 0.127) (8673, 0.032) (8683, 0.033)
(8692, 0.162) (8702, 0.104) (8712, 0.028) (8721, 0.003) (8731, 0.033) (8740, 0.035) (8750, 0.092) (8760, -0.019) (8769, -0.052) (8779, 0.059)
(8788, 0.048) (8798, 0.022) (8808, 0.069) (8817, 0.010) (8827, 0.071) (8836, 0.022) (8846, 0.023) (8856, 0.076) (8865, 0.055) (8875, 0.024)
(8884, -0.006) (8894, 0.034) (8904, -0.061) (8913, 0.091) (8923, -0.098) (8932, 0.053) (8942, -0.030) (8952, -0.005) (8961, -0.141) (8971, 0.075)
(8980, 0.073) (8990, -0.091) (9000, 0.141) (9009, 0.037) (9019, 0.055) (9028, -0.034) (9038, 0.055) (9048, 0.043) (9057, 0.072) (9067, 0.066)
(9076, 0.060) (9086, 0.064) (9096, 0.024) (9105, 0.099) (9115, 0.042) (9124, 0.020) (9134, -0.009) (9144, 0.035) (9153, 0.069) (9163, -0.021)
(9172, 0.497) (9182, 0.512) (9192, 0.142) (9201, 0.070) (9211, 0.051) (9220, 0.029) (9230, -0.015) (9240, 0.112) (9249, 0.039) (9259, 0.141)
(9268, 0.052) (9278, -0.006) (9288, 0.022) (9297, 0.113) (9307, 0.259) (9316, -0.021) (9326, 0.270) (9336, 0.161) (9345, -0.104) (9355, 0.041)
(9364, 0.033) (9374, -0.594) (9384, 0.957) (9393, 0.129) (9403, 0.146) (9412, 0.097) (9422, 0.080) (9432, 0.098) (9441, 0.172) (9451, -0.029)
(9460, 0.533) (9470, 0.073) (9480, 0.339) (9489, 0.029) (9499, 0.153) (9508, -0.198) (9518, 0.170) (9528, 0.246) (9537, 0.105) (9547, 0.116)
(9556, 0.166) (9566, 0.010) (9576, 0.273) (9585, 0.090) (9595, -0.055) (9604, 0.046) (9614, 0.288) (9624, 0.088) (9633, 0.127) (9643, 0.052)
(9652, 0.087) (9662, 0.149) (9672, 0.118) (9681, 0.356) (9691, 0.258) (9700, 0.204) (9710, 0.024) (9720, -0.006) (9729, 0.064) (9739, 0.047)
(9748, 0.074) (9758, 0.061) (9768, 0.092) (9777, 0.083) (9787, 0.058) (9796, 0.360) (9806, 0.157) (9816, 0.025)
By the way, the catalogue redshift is 1.461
